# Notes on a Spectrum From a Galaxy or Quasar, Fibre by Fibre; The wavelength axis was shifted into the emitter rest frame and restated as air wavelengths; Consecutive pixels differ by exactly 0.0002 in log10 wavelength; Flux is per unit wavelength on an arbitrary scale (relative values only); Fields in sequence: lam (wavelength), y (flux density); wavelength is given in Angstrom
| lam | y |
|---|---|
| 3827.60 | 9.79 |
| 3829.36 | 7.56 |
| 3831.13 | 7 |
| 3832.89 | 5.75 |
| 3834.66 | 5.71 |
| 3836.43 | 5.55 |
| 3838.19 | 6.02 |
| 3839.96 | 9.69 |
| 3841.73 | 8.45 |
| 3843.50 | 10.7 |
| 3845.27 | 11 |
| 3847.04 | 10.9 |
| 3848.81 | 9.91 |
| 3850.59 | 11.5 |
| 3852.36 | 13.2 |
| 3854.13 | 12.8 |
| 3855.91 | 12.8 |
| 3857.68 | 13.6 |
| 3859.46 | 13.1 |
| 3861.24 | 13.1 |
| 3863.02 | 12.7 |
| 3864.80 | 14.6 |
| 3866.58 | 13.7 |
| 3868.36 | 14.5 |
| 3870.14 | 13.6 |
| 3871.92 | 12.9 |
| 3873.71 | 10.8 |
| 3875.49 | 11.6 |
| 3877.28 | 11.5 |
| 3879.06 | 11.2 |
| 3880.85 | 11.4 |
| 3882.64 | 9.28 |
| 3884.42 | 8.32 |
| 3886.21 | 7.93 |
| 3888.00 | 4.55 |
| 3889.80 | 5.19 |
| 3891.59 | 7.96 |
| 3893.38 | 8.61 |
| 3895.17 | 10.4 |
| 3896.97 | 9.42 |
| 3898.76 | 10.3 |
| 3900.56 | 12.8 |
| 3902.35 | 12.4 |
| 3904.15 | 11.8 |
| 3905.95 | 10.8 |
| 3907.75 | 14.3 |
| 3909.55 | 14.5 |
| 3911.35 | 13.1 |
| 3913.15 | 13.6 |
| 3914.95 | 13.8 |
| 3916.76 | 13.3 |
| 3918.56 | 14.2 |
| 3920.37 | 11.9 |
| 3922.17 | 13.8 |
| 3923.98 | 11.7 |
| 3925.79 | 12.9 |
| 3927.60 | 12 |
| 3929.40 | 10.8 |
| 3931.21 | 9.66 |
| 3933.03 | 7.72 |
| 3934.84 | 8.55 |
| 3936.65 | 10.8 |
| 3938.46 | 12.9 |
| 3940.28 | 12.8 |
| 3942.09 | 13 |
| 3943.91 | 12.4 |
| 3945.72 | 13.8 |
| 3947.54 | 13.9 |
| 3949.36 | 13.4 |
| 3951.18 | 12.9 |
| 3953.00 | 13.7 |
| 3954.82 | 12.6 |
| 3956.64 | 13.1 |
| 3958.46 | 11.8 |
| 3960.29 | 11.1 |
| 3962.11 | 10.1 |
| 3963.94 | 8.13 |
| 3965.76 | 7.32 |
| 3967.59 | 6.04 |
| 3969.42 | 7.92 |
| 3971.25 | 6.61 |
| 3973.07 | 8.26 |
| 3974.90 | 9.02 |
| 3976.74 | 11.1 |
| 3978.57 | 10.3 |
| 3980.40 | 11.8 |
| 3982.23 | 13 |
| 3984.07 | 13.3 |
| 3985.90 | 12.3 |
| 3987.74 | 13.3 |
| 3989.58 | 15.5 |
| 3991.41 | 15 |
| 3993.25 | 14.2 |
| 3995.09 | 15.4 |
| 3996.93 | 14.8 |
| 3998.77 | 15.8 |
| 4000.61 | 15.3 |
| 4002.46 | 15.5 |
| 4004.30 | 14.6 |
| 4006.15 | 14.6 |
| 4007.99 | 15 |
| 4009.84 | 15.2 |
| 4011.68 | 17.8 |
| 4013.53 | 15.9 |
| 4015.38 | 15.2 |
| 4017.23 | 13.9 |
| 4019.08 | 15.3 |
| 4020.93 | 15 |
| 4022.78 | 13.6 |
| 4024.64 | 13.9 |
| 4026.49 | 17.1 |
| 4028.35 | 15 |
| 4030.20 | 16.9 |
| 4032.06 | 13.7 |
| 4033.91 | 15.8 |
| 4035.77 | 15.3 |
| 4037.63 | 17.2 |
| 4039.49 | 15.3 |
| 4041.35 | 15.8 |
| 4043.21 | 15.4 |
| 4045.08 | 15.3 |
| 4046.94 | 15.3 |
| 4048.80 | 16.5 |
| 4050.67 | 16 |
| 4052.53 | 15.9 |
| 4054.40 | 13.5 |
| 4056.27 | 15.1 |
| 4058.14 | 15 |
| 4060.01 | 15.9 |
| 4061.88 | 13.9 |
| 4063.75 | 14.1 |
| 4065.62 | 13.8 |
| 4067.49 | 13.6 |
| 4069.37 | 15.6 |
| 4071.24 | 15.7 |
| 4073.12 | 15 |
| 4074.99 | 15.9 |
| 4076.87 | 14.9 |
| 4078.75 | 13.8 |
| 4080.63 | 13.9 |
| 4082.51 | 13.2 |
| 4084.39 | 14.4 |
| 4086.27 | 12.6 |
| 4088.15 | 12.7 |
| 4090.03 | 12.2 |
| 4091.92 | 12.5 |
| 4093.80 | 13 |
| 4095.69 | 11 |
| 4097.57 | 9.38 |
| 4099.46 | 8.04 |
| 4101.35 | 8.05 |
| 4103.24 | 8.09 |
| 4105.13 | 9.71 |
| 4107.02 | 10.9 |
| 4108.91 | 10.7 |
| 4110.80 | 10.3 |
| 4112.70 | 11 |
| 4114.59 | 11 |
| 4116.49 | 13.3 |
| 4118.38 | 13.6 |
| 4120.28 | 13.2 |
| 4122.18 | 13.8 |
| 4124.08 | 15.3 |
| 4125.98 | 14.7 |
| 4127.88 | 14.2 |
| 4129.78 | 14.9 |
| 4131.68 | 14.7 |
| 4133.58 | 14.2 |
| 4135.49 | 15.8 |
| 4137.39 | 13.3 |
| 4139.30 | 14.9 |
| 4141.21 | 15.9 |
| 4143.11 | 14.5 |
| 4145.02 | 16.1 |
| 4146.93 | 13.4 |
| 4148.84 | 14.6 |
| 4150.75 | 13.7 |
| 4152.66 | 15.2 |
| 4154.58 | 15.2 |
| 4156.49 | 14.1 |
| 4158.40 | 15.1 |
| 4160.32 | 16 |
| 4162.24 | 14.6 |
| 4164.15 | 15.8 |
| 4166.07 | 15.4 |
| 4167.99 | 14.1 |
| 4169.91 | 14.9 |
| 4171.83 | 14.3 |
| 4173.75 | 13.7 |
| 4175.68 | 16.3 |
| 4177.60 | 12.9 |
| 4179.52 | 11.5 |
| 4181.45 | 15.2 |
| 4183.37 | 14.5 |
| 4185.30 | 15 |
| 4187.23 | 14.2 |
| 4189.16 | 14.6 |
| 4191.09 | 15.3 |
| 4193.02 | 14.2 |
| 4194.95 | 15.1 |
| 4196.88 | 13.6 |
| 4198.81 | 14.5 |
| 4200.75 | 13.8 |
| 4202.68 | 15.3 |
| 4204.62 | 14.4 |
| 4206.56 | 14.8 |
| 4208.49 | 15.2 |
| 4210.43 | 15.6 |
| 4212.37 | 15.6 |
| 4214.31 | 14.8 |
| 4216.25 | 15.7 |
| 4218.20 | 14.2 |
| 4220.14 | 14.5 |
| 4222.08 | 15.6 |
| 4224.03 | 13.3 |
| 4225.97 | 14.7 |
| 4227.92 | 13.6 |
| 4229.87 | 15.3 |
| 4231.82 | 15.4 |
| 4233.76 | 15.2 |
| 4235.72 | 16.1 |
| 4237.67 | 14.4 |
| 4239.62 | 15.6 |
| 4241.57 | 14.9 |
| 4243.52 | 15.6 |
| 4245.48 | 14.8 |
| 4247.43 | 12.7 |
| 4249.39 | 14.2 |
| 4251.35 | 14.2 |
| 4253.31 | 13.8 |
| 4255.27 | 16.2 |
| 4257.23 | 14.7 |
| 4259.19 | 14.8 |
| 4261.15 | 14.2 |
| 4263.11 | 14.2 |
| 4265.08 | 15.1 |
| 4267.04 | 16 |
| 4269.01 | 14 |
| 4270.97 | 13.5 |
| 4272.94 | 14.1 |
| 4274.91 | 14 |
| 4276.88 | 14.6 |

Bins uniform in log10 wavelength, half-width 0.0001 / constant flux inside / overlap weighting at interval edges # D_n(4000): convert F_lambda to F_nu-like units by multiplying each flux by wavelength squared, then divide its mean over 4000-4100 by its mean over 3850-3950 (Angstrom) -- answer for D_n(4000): 1.3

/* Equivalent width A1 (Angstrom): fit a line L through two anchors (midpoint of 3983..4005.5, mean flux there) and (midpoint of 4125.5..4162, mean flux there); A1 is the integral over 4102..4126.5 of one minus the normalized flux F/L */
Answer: 4.7 Angstrom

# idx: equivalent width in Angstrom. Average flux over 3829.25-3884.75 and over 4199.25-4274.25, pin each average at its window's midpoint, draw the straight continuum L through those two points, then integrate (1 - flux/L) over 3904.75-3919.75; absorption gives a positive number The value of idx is -2.6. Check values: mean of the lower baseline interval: 10.8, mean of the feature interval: 13.4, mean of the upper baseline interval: 14.7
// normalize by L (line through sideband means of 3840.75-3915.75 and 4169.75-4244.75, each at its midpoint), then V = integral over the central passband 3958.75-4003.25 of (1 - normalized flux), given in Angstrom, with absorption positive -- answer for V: 2.6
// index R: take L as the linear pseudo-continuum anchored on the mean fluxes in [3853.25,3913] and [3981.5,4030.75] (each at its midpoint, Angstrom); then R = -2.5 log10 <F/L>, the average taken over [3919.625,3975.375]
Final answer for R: 0.196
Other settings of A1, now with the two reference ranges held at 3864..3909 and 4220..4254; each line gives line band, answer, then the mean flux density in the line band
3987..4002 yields -3.68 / 14.9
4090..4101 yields 1.97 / 10.8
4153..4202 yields -1.94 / 14.6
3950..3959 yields -1.03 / 12.9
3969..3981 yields 2.56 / 9.28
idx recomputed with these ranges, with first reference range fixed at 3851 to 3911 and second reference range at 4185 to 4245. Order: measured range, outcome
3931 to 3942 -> 1.2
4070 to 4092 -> -0.9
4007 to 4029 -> -4.2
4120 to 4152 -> -1.3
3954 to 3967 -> 1.9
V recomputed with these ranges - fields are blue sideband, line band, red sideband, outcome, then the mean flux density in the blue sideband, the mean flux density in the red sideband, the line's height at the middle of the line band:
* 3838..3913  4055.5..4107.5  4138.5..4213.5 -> 2.4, 11.2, 14.7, 13.6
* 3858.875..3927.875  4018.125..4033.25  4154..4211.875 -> -2.4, 11.6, 14.6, 13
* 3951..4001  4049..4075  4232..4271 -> -4.6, 11.7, 14.8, 12.7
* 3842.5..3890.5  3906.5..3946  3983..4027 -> 1.7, 11.4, 14.9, 12.9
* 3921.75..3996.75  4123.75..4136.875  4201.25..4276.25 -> -1.2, 11.6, 14.7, 13.5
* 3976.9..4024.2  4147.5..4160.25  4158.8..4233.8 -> -0.1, 14.4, 14.7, 14.6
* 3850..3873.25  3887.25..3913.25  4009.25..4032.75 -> 6.0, 13.2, 15.3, 13.7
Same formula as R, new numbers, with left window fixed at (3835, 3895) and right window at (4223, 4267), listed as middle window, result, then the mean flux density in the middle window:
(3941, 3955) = -0.15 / 13.2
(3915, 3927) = -0.16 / 13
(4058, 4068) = -0.13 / 14.4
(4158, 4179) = -0.07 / 14.7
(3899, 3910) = -0.14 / 12.5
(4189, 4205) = -0.03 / 14.5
